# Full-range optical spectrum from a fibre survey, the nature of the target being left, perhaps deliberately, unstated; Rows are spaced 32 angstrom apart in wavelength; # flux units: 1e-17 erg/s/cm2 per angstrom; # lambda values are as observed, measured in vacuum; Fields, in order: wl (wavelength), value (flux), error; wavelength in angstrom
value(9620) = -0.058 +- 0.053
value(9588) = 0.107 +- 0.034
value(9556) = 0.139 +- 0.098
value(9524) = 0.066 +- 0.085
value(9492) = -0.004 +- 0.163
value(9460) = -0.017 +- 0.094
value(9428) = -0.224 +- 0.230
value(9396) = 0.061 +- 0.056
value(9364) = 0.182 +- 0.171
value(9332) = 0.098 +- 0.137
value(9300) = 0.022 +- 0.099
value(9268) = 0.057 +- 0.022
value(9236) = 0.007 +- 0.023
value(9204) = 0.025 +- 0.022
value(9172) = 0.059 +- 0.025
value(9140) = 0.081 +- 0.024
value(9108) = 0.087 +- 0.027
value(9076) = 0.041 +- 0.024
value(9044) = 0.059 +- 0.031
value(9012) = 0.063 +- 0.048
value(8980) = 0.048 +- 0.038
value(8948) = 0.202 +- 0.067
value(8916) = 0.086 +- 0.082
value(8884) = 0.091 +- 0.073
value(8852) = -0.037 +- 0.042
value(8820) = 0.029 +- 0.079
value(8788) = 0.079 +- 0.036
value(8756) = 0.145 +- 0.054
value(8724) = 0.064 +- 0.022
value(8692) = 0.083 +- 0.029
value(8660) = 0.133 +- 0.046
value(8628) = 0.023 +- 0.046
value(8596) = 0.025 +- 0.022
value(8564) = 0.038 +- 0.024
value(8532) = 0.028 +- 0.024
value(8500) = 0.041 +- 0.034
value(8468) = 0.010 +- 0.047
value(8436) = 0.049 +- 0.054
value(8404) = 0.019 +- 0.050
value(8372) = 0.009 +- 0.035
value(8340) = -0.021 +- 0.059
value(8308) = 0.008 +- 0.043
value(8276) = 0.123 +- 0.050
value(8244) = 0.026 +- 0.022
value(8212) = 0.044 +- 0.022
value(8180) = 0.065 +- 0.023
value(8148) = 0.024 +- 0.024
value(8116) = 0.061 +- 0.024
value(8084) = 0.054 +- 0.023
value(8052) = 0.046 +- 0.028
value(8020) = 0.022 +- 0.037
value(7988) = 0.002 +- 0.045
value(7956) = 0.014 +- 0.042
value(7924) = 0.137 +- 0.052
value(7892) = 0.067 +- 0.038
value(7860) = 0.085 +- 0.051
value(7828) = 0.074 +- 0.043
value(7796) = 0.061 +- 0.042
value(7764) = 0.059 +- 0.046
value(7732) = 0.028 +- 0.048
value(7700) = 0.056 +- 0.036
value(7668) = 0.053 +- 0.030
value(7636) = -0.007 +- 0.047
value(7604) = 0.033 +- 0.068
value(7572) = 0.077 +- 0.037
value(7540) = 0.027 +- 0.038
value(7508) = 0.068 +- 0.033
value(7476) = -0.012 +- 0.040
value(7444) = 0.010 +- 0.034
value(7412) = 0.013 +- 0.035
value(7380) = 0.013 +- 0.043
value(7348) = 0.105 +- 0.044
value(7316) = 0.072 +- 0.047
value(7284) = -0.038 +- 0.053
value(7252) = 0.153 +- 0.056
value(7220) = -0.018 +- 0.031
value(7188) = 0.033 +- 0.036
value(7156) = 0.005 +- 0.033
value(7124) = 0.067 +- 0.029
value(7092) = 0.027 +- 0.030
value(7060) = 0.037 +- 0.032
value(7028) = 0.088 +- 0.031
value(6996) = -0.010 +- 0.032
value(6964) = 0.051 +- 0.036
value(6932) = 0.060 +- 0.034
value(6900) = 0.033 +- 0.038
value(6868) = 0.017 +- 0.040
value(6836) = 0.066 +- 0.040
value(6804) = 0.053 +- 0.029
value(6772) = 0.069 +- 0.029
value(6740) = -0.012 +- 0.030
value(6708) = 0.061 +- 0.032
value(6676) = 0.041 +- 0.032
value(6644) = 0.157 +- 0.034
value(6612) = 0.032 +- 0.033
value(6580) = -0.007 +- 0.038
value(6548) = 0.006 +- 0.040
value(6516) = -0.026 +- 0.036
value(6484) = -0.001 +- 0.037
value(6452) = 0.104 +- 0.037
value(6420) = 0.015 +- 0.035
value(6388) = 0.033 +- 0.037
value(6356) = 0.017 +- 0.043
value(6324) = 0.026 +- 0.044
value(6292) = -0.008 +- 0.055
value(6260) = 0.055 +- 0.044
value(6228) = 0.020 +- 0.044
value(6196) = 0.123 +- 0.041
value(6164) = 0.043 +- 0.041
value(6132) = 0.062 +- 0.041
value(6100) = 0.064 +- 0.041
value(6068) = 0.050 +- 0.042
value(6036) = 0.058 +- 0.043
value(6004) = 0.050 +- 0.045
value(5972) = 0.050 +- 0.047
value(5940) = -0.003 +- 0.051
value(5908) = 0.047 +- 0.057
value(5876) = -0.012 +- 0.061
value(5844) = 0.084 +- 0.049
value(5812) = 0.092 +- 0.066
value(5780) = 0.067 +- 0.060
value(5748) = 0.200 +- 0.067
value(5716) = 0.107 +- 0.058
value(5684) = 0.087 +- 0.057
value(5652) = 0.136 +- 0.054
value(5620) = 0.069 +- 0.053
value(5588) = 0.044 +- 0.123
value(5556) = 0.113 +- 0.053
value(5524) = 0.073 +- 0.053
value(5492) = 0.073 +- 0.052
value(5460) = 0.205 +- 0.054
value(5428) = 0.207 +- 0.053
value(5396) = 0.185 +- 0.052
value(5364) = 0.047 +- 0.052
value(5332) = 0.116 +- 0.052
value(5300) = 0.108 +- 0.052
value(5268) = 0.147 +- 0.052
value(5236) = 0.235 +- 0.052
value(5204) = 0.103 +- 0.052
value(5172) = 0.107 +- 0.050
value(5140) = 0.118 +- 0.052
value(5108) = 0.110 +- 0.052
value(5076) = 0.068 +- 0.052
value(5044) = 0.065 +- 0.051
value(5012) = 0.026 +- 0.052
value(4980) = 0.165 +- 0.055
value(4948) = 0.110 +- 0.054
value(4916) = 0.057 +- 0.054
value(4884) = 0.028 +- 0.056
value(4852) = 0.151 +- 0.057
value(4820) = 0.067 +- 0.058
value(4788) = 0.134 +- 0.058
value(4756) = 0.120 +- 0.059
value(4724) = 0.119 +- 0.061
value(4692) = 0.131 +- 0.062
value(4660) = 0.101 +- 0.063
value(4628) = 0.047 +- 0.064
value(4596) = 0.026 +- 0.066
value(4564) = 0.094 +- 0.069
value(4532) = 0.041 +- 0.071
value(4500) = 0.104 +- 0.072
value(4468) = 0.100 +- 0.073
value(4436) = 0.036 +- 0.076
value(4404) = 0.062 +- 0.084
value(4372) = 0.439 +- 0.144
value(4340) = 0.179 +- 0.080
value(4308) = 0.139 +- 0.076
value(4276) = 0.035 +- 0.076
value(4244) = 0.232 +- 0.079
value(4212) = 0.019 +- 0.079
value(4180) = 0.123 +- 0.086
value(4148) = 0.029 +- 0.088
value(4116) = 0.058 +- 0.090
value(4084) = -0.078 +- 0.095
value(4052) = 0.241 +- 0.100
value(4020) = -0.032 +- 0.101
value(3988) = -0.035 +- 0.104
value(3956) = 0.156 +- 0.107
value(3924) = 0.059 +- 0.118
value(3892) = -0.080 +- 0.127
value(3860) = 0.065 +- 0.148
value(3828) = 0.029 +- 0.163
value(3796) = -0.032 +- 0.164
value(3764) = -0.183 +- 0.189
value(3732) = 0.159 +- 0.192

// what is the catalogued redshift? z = 0.784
